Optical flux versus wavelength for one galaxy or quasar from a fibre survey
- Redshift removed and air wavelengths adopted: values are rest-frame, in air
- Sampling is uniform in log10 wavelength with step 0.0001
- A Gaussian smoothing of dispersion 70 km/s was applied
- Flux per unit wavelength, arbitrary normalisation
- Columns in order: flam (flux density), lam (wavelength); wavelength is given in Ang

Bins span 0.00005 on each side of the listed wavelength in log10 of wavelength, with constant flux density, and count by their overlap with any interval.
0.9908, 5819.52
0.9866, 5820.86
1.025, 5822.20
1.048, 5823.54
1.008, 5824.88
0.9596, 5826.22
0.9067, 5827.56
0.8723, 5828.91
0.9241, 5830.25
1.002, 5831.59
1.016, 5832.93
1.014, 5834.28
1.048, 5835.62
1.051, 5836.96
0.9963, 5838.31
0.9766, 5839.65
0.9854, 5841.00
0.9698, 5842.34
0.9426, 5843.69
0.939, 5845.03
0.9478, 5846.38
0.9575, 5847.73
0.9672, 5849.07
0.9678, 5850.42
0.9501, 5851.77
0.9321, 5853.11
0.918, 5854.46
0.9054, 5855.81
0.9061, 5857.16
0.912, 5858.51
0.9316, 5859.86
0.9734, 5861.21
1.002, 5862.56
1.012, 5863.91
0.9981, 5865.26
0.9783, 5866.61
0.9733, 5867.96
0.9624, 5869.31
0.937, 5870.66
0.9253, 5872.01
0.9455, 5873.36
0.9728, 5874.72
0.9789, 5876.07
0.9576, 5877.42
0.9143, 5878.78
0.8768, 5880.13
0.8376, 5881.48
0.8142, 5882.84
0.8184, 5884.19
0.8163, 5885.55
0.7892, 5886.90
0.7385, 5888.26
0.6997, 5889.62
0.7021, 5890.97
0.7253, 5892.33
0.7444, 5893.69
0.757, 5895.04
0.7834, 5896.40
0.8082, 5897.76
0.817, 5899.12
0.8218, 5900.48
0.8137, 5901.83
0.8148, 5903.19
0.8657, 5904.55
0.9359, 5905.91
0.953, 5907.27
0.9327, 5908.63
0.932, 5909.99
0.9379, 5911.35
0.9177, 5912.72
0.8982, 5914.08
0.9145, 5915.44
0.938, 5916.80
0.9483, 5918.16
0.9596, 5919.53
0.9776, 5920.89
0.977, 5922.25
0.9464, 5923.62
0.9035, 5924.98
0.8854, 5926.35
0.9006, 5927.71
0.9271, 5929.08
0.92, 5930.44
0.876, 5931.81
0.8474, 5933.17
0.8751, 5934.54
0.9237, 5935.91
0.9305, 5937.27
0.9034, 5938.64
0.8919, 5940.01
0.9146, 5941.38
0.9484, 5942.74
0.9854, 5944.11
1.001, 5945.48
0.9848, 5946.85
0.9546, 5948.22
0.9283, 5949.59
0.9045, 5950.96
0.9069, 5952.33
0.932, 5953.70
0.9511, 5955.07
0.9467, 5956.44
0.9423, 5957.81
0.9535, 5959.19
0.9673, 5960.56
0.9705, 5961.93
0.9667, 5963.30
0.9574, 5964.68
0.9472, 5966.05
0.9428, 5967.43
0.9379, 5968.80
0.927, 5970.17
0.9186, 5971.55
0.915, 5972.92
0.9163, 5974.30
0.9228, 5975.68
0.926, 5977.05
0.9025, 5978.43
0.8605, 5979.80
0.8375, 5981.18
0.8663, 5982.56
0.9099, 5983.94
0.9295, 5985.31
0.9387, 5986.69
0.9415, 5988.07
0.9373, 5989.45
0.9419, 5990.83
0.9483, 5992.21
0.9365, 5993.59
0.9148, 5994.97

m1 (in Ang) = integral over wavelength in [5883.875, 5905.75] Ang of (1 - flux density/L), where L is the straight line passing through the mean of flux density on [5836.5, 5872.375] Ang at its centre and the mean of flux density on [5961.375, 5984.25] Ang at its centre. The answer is 3.7 Ang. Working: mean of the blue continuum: 0.96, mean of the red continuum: 0.919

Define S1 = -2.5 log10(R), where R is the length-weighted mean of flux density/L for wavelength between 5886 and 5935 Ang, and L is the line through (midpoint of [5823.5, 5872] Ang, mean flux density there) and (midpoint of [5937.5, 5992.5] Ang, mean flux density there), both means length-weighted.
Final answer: 0.097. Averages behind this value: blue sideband 0.965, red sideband 0.932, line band 0.866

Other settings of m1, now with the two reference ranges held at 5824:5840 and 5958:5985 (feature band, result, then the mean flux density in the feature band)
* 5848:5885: 1.24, 0.936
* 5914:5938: 0.59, 0.92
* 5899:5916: 1.07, 0.891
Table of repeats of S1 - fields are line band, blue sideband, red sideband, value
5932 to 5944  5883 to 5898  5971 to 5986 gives -0.09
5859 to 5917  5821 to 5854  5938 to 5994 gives 0.09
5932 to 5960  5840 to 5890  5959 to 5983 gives -0.01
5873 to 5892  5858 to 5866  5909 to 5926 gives 0.14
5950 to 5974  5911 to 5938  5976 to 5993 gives -0.03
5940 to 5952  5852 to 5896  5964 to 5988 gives -0.05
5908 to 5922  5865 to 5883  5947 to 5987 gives -0.01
